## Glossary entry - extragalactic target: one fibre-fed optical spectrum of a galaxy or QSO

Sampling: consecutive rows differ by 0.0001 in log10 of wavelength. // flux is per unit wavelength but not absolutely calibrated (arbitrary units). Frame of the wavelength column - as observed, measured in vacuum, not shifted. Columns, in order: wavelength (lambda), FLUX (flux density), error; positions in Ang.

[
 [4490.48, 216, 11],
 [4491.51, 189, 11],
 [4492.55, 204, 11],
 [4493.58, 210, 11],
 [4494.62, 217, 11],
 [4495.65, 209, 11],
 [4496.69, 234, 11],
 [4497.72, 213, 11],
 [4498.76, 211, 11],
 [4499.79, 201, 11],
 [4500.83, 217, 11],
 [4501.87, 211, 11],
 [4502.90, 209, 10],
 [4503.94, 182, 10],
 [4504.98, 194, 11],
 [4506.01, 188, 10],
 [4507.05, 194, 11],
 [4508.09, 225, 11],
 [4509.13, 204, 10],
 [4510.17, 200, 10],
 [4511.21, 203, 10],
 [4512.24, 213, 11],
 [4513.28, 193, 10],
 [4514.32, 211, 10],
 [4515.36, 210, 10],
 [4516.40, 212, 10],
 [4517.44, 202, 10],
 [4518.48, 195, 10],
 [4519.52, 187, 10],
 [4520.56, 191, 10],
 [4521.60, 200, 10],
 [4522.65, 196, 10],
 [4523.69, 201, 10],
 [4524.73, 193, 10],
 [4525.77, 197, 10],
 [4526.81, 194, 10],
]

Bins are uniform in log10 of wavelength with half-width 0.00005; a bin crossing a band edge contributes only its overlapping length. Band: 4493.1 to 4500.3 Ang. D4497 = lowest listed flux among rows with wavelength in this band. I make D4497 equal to 201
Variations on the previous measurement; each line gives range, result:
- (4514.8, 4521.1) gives 187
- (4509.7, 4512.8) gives 200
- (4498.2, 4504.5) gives 182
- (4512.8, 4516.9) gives 193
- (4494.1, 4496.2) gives 209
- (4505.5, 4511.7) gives 188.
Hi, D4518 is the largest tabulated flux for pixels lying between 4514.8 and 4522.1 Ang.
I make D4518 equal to 212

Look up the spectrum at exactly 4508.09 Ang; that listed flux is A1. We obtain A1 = 225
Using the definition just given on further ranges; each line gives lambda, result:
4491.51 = 189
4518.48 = 195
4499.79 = 201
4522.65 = 196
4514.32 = 211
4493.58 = 210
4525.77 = 197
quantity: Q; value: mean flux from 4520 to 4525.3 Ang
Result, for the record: 196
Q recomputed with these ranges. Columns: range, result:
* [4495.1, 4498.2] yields 219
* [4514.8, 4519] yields 205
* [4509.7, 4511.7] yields 201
